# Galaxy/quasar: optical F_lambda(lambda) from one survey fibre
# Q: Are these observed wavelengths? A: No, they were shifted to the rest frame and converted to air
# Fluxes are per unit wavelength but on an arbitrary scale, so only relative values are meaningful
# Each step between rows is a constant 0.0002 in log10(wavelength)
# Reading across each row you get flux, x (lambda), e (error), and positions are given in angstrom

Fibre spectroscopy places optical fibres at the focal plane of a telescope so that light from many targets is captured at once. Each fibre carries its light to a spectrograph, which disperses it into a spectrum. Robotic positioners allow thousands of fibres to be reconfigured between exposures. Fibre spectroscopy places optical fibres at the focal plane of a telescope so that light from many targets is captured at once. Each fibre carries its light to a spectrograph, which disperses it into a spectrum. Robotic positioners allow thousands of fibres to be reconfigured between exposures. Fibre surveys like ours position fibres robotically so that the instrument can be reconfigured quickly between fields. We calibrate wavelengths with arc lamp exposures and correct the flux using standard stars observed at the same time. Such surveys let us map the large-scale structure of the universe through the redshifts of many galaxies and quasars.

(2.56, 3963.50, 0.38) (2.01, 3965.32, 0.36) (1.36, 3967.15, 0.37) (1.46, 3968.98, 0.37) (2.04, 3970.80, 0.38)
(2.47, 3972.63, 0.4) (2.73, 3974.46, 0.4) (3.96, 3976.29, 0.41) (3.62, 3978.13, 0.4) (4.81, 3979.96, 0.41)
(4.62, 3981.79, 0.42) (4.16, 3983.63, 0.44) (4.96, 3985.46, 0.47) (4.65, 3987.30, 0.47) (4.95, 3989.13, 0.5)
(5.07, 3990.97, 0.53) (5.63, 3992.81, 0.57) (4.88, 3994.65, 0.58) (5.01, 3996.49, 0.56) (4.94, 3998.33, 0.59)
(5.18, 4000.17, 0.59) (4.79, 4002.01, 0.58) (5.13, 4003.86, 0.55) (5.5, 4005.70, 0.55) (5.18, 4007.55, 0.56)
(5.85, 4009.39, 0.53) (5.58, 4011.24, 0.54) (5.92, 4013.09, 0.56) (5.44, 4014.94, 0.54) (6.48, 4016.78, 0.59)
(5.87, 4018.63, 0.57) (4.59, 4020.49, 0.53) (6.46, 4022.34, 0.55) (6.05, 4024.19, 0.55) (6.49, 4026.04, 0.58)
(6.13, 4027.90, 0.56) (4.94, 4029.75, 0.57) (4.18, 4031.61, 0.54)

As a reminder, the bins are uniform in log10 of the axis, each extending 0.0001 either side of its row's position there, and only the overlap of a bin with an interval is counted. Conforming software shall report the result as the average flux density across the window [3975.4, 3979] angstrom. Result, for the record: 3.78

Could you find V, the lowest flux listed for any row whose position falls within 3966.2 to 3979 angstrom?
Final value 1.36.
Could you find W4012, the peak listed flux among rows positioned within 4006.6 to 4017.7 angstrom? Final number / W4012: 6.48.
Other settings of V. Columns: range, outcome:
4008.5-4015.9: 5.44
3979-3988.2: 4.16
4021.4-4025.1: 6.05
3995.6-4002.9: 4.79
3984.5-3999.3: 4.65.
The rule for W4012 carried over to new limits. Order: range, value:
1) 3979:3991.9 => 5.07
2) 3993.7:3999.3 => 5.01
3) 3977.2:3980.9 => 4.81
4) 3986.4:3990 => 4.95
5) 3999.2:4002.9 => 5.18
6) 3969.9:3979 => 3.96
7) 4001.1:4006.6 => 5.5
